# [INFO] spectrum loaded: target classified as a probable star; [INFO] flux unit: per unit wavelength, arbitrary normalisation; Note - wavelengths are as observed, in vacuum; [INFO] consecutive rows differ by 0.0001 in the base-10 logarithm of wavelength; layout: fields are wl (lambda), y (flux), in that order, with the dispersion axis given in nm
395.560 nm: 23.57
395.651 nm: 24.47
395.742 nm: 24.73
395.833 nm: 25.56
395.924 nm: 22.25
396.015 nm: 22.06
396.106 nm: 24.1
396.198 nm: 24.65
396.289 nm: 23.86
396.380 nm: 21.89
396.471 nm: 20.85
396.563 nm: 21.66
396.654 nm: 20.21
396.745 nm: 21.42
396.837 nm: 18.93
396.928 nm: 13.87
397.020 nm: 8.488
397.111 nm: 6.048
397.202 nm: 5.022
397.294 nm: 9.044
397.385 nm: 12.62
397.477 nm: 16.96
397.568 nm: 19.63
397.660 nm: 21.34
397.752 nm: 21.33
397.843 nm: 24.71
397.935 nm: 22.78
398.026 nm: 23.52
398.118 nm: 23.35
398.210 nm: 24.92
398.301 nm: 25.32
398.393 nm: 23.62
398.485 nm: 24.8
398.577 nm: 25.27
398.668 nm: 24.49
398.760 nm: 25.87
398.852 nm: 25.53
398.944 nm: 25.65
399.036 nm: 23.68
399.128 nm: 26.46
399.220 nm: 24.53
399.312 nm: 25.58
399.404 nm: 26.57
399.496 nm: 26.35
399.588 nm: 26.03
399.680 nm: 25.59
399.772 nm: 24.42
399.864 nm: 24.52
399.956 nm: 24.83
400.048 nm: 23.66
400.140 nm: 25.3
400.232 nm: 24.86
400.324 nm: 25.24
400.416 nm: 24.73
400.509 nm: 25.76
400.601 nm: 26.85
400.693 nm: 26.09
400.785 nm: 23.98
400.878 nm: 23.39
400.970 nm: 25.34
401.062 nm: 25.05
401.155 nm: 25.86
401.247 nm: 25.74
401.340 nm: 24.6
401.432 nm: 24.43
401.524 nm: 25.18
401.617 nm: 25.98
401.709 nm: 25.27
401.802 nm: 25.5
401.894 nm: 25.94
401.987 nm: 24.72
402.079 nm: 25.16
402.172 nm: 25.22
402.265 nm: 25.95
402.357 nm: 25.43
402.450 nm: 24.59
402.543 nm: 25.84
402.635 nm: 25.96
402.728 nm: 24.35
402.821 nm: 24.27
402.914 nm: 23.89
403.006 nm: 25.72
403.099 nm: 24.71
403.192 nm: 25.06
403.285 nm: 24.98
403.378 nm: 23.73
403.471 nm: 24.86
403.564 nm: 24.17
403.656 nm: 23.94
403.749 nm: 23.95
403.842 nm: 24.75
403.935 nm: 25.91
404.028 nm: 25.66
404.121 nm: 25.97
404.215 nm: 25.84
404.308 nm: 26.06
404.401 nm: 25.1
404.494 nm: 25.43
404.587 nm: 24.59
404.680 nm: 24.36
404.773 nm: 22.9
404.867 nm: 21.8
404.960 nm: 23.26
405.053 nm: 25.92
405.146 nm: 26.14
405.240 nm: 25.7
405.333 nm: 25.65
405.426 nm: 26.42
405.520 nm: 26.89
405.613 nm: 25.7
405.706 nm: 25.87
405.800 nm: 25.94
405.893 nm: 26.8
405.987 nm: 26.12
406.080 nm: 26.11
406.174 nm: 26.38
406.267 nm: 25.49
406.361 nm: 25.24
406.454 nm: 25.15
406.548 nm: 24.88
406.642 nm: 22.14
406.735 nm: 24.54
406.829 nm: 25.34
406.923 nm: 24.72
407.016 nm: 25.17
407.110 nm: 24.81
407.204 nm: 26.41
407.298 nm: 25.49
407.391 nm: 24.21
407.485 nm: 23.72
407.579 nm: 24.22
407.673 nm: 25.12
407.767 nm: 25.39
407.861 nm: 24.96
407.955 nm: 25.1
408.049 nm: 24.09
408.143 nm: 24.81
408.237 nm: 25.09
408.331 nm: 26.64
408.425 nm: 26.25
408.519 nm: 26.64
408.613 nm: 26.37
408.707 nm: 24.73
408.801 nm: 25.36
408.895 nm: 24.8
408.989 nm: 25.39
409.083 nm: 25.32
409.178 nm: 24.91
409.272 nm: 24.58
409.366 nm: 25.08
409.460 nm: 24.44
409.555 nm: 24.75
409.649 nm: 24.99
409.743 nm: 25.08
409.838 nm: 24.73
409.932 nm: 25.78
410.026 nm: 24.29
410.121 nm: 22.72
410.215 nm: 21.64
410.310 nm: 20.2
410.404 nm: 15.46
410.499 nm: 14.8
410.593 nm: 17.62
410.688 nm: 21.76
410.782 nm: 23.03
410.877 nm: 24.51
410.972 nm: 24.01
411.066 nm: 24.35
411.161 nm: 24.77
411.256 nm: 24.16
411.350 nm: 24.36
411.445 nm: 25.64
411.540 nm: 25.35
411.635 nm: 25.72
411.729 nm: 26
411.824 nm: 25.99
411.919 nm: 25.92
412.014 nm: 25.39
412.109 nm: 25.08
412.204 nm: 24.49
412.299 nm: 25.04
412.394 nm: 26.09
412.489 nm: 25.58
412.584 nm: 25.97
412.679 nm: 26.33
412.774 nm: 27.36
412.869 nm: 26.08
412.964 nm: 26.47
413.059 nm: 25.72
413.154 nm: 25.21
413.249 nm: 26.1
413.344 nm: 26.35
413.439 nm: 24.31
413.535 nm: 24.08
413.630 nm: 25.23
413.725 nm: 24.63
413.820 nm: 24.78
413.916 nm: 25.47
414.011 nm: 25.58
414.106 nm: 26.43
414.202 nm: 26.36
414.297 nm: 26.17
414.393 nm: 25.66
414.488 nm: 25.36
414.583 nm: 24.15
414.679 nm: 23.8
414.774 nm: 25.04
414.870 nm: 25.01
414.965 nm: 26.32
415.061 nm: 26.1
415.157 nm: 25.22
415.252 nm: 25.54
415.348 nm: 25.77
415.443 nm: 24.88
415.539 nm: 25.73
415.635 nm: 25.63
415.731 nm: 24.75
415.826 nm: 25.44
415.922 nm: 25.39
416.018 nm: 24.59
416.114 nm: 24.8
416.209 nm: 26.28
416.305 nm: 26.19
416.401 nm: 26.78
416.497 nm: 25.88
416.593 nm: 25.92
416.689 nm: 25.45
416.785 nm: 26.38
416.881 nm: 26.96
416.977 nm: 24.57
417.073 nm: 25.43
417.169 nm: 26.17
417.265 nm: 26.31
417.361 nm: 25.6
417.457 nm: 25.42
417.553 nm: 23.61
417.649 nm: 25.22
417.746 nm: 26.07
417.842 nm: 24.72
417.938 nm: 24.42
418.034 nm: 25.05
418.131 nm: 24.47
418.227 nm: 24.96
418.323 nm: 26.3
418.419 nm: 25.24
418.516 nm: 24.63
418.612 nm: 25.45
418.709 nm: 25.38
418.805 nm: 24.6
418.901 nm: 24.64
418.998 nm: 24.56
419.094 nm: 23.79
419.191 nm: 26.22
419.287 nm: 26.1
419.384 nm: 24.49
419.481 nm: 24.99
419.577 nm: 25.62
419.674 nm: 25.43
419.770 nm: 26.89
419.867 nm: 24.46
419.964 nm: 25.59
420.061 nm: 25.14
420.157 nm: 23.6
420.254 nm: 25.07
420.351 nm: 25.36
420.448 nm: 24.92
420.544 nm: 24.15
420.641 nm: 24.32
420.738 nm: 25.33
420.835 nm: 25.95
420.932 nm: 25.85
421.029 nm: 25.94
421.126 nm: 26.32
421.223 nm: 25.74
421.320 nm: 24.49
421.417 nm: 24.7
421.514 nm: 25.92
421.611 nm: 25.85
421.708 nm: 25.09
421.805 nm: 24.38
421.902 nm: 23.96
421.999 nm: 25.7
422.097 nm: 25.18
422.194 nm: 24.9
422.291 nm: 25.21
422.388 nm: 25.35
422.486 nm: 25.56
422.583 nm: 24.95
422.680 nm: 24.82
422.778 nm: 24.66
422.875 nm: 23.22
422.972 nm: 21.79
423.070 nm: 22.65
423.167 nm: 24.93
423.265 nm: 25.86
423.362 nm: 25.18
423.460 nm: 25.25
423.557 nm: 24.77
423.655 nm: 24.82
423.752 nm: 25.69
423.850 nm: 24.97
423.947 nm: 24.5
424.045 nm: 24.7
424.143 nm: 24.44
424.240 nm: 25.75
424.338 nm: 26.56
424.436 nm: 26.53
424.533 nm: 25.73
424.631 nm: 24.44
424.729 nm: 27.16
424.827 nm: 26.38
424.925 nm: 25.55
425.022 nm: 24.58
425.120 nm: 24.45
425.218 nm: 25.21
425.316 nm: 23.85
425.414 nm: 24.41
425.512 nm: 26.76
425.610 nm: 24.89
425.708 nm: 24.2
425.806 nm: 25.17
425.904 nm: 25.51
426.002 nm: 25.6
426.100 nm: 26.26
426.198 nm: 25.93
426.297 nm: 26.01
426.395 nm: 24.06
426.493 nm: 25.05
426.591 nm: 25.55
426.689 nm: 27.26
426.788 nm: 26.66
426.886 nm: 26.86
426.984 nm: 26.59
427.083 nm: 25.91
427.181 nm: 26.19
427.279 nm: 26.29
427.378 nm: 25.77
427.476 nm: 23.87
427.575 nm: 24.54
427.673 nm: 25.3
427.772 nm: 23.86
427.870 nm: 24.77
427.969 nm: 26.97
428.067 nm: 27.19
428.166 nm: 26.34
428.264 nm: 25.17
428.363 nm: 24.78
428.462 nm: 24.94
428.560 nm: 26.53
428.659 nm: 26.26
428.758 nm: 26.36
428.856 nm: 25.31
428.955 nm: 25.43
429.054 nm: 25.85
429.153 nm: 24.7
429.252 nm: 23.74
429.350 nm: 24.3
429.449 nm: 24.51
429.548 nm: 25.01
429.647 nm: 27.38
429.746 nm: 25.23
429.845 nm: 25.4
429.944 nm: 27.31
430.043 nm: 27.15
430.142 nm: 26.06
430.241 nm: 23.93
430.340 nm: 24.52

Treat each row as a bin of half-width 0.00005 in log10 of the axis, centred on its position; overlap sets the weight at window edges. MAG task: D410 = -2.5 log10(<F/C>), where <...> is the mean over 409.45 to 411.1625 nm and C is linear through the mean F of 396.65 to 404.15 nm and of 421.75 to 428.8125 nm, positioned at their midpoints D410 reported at 0.080 mag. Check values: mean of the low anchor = 23.5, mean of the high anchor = 25.3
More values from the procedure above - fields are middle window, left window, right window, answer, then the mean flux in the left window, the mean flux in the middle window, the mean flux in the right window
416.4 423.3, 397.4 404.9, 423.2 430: 0.006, 24.7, 25.1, 25.5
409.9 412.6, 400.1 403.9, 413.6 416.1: 0.073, 25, 23.6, 25.3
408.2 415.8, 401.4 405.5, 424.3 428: 0.018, 25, 24.8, 25.5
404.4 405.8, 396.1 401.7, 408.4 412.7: -0.070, 22.7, 25.1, 24.2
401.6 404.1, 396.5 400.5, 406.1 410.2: -0.079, 21.9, 25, 25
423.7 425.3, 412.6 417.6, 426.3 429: 0.012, 25.6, 25.4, 25.7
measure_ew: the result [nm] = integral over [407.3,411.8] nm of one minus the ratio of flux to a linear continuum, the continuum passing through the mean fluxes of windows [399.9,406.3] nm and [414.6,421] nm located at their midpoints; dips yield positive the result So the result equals 0.196 nm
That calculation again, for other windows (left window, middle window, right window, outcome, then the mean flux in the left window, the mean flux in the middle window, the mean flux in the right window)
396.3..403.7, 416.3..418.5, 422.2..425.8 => -0.09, 23.3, 25.5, 25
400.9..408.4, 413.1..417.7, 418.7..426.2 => -0.06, 25.1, 25.5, 25.1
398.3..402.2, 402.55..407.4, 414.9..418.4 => 0.03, 25.2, 25.1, 25.5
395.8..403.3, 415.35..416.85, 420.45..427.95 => -0.06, 23.2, 25.6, 25.2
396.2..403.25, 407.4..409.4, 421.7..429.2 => -0.10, 23.2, 25.1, 25.3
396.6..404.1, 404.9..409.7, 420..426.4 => -0.27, 23.4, 25.3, 25.1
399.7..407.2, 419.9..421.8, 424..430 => 0.02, 25.1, 25.2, 25.5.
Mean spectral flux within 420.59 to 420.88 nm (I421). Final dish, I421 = 25.1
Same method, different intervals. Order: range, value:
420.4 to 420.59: 24.6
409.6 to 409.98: 25.2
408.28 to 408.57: 26.5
